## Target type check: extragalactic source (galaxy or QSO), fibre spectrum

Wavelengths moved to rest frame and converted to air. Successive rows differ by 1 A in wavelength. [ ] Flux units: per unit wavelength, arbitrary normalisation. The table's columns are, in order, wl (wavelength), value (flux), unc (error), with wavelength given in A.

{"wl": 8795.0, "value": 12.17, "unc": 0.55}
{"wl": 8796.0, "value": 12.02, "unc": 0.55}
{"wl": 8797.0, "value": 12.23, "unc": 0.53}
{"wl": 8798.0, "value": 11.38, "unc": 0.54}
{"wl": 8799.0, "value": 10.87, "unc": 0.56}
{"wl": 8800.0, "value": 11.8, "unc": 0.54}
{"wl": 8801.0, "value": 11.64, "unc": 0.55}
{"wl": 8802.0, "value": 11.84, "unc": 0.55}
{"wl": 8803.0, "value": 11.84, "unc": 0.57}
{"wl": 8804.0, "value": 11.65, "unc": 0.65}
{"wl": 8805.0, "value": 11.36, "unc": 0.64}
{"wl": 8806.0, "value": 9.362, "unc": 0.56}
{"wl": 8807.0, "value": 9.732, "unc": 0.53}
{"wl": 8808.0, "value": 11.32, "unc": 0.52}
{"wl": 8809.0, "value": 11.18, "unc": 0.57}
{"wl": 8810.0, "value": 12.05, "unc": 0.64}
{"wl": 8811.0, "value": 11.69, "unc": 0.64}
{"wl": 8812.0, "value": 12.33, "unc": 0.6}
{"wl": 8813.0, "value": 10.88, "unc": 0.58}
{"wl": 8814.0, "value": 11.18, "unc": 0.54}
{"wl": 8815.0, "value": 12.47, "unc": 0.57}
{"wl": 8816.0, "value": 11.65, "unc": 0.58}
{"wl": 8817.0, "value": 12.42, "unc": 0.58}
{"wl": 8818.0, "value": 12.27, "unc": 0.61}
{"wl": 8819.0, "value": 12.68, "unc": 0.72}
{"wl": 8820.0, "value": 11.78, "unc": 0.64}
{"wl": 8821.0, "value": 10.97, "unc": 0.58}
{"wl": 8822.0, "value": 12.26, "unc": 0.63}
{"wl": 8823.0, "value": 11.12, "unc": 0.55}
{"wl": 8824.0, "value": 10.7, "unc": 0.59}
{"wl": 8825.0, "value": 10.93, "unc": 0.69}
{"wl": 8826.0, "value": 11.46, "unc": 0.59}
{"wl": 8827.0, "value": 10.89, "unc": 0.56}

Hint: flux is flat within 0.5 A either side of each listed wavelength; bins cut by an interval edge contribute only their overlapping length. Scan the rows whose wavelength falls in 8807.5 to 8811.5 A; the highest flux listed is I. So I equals 12.05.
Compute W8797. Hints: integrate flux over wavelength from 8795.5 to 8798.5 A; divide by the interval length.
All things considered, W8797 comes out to 11.9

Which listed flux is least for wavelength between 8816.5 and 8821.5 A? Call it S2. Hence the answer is 10.97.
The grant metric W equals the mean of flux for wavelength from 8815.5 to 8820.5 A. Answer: 12.2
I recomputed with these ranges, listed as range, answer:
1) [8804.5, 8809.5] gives 11.36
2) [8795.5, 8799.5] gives 12.23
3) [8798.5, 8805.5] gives 11.84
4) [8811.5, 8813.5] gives 12.33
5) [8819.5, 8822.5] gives 12.26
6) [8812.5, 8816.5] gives 12.47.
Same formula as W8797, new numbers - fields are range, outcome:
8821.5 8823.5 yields 11.7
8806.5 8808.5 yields 10.5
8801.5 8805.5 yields 11.7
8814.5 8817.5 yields 12.2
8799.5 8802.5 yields 11.8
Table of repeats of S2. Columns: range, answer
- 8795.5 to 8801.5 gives 10.87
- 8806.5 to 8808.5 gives 9.732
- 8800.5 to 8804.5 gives 11.64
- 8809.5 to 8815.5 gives 10.88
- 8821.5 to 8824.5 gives 10.7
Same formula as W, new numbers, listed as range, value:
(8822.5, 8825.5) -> 10.9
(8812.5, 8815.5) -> 11.5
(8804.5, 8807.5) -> 10.2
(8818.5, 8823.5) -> 11.8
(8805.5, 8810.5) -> 10.7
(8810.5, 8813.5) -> 11.6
